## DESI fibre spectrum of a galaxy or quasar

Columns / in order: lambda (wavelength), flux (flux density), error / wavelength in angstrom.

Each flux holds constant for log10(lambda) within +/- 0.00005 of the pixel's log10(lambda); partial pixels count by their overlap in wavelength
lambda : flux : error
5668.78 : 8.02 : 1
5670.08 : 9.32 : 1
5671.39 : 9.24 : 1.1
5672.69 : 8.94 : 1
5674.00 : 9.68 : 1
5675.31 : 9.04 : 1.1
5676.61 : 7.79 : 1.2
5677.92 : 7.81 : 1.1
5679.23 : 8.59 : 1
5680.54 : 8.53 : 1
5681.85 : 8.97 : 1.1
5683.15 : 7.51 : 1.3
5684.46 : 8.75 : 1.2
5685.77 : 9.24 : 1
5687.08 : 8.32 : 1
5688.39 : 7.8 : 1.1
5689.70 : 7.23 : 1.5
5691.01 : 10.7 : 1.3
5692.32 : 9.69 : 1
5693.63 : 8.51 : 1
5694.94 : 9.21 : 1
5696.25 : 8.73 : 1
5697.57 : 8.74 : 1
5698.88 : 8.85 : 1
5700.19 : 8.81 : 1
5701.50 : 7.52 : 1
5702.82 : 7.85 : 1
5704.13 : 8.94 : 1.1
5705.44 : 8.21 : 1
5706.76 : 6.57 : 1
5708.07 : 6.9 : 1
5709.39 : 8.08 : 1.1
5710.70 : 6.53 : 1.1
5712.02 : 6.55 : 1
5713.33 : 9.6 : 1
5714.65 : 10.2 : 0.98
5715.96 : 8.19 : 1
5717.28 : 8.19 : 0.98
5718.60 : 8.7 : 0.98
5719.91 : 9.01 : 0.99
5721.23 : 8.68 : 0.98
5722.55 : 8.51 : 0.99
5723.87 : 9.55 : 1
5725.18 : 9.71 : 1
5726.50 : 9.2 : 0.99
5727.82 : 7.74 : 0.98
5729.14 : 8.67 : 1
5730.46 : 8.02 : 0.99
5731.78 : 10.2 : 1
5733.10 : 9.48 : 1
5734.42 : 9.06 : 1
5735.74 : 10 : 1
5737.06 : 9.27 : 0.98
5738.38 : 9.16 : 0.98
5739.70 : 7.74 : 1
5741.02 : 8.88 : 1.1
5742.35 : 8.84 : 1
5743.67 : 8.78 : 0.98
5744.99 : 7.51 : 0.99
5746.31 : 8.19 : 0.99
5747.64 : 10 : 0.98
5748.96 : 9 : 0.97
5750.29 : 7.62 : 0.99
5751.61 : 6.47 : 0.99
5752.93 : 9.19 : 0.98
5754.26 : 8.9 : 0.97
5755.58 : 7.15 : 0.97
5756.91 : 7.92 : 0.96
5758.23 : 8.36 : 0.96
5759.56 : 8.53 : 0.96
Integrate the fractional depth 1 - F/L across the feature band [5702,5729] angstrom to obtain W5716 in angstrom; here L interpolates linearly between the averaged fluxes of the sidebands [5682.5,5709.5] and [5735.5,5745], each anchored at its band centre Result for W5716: 0.7 angstrom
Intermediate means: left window 8.39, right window 8.81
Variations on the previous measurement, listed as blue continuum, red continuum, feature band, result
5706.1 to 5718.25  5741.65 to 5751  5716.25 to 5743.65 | -2.29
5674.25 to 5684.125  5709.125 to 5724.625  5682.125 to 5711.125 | 0.40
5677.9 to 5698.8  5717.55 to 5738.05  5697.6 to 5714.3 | 1.69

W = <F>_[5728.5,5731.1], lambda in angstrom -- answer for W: 8.34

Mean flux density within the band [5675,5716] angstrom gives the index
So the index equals 8.37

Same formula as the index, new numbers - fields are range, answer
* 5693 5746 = 8.57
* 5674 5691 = 8.44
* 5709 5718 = 8.2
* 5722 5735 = 9.02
